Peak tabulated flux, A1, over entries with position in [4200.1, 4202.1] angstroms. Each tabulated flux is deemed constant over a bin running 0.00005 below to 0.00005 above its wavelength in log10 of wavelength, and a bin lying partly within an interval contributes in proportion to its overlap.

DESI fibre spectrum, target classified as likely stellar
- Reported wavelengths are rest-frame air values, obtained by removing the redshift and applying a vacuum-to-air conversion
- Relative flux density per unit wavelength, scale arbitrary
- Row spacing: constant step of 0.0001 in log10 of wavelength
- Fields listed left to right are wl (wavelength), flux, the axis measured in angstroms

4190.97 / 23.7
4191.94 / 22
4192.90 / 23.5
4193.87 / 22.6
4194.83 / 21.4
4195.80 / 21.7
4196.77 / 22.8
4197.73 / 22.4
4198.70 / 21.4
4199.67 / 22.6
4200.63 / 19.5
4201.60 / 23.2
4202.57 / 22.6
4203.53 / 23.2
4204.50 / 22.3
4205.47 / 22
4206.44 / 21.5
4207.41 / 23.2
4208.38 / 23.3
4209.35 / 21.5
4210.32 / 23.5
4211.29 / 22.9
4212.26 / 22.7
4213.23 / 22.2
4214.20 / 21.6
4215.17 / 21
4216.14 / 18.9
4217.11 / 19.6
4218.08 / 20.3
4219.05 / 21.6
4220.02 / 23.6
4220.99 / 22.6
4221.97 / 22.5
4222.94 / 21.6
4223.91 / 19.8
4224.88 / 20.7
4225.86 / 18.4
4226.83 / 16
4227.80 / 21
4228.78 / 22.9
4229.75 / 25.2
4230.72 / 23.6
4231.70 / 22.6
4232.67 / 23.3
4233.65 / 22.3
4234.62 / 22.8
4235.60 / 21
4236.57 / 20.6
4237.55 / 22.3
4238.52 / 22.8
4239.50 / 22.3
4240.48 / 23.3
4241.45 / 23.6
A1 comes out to 23.2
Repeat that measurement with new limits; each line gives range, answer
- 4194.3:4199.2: 22.8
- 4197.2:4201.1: 22.6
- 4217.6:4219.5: 21.6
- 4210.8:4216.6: 22.9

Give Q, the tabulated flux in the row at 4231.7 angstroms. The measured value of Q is 22.6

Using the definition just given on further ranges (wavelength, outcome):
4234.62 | 22.8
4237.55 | 22.3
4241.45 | 23.6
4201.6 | 23.2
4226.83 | 16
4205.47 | 22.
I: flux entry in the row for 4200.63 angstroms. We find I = 19.5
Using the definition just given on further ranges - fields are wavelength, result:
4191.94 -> 22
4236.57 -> 20.6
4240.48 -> 23.3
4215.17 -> 21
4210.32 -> 23.5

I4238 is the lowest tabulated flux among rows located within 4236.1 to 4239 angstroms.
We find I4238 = 20.6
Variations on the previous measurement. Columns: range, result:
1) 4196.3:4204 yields 19.5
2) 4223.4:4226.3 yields 18.4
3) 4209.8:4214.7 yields 21.6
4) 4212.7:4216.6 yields 18.9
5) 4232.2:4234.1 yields 22.3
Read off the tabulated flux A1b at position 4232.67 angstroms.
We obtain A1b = 23.3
